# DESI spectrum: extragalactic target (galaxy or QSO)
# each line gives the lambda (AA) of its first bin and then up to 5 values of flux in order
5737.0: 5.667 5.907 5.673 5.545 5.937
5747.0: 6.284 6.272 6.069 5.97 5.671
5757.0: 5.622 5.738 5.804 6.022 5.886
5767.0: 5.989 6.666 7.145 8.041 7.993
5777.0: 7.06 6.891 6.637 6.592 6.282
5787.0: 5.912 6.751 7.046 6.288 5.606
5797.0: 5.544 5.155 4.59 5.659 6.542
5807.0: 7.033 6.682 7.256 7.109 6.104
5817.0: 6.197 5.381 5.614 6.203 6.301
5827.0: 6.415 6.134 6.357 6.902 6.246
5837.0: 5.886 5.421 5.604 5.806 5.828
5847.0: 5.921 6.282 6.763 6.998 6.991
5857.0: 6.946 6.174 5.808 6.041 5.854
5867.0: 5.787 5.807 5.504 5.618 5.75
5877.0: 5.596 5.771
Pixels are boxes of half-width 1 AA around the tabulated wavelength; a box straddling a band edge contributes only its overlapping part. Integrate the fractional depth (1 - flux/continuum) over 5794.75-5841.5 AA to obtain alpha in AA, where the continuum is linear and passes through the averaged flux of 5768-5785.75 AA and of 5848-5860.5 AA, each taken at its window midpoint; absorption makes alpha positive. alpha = 5.08 AA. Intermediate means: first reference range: 7.04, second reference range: 6.66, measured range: 6.09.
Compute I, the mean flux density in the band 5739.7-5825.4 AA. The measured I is 6.25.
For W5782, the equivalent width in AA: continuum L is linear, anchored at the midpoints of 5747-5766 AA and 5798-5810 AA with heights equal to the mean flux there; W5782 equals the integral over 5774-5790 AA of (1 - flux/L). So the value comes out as -2.3 AA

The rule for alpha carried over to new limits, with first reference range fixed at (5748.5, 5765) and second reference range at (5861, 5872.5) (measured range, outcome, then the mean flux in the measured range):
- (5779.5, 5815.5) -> -2.6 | 6.28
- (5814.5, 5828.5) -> -0.5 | 6.03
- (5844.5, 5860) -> -1.9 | 6.51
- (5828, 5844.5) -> -0.6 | 6.04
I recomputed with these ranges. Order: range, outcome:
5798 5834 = 6.2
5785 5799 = 6.12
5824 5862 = 6.25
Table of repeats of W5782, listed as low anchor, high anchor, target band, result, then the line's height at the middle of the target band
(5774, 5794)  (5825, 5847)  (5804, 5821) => -0.29 AA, 6.37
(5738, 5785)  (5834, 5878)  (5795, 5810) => 0.79 AA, 6.19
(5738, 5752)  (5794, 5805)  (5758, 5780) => -3.63 AA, 5.72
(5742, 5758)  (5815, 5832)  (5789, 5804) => 0.62 AA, 6.02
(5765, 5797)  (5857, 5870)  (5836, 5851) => 0.65 AA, 6.15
